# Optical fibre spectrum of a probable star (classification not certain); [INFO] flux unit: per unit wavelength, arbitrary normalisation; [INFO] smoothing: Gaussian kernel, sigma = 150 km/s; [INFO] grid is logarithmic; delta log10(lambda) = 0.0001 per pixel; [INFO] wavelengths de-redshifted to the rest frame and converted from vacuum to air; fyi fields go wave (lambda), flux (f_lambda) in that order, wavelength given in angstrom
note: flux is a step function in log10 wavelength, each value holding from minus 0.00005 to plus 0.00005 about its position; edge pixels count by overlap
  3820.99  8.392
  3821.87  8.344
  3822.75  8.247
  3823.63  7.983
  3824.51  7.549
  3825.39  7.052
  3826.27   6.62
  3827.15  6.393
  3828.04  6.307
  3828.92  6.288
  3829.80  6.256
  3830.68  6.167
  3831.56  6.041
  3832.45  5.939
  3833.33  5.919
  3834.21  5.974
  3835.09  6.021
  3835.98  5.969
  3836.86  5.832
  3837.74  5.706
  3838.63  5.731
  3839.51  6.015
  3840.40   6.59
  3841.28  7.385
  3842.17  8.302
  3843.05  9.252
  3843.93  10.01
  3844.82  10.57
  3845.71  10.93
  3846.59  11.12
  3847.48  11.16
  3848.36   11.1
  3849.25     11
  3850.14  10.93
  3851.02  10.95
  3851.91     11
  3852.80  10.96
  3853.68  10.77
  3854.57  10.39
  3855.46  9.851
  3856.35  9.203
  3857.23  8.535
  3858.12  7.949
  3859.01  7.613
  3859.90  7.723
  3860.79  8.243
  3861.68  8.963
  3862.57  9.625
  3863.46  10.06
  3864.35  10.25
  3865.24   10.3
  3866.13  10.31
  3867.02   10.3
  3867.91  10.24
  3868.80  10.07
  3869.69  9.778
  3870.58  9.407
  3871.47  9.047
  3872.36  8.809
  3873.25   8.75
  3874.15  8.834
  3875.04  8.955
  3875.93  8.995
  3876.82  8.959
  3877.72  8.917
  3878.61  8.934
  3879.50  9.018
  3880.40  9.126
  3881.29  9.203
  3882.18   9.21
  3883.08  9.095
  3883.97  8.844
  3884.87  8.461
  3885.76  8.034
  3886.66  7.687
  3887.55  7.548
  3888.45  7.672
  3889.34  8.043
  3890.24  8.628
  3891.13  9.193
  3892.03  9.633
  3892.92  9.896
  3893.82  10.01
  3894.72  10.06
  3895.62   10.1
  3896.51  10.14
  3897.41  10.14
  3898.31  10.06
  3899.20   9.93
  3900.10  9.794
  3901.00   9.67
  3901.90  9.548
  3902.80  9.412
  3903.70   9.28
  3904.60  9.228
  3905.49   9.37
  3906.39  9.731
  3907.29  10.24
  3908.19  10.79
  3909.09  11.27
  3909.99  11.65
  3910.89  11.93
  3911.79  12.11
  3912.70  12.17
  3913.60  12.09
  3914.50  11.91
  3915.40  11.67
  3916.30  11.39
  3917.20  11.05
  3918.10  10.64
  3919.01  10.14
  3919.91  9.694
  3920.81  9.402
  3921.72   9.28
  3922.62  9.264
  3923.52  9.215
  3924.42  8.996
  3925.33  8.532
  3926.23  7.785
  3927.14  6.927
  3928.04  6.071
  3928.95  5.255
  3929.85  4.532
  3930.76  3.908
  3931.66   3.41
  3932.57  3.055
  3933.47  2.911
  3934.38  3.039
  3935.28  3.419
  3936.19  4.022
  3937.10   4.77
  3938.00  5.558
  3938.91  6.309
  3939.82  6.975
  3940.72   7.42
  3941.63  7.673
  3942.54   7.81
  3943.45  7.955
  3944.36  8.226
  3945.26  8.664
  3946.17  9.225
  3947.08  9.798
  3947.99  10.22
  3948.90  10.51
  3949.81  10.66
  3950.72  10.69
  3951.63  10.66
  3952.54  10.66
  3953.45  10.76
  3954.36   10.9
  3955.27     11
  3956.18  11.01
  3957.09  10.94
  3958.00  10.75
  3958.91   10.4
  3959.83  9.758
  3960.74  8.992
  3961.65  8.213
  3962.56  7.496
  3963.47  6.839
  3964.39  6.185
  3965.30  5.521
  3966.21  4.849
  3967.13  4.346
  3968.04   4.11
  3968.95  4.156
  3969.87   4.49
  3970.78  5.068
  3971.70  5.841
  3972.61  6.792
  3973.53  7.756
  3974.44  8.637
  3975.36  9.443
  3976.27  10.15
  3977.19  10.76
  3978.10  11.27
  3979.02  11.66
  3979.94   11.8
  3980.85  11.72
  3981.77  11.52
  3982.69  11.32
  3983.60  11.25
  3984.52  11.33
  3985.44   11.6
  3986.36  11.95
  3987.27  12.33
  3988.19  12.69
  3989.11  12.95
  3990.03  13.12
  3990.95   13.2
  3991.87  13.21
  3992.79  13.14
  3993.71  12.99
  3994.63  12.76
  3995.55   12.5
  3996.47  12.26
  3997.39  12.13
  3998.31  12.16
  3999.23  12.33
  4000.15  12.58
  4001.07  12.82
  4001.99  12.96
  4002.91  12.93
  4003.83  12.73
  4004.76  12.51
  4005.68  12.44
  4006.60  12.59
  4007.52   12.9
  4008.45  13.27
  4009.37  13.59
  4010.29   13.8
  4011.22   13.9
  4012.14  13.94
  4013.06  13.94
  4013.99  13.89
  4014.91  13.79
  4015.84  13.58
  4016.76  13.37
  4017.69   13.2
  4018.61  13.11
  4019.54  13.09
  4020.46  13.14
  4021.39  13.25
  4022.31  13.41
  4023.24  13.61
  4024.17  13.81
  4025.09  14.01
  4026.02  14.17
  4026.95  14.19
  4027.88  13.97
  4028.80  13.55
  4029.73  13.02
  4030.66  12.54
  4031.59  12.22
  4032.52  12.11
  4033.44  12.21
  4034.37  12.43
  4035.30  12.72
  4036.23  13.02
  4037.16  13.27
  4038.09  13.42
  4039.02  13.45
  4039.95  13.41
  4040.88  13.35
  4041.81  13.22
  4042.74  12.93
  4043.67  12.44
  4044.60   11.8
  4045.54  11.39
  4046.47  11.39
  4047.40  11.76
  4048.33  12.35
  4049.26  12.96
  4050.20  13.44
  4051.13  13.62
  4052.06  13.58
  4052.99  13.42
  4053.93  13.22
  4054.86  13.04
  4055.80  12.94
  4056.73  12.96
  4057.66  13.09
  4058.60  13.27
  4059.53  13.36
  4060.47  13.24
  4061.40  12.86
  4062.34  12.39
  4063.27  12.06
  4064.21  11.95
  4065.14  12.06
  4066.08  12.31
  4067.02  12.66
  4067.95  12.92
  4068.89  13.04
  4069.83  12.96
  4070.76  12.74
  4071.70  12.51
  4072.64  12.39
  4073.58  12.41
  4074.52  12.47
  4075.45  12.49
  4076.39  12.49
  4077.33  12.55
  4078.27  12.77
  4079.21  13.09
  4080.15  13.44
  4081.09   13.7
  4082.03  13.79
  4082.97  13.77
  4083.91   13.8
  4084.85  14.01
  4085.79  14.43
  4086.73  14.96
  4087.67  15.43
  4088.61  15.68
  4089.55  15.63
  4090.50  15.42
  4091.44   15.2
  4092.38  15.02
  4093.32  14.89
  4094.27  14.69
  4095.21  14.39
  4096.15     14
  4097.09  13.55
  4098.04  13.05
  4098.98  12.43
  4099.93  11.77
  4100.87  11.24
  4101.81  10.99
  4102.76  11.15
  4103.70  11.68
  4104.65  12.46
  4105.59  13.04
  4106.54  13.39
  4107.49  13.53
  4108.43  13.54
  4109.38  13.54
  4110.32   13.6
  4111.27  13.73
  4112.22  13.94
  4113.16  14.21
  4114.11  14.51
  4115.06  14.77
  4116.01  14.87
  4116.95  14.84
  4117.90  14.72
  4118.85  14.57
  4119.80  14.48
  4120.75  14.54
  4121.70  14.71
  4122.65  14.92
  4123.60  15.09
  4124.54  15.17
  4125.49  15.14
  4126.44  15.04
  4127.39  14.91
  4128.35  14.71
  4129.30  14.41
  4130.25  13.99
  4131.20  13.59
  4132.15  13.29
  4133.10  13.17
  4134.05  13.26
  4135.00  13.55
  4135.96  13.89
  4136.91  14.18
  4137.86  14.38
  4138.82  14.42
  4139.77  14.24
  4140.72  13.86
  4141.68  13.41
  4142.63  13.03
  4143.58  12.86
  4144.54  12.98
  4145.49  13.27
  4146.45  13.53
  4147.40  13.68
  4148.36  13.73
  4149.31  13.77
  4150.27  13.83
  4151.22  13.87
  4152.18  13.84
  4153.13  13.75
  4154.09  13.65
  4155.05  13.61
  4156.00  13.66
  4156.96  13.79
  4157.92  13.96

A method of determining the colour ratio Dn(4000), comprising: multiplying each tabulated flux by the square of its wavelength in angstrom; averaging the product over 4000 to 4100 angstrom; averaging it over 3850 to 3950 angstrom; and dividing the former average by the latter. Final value 1.61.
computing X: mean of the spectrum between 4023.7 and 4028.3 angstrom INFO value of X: 14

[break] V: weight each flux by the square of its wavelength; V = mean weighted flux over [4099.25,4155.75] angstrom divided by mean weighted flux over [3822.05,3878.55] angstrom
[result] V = 1.84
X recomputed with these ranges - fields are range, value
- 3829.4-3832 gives 6.16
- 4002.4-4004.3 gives 12.8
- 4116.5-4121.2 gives 14.6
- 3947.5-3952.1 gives 10.5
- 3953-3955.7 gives 10.9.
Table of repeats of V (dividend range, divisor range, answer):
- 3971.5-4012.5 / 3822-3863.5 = 1.56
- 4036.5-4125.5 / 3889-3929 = 1.48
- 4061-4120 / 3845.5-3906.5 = 1.58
